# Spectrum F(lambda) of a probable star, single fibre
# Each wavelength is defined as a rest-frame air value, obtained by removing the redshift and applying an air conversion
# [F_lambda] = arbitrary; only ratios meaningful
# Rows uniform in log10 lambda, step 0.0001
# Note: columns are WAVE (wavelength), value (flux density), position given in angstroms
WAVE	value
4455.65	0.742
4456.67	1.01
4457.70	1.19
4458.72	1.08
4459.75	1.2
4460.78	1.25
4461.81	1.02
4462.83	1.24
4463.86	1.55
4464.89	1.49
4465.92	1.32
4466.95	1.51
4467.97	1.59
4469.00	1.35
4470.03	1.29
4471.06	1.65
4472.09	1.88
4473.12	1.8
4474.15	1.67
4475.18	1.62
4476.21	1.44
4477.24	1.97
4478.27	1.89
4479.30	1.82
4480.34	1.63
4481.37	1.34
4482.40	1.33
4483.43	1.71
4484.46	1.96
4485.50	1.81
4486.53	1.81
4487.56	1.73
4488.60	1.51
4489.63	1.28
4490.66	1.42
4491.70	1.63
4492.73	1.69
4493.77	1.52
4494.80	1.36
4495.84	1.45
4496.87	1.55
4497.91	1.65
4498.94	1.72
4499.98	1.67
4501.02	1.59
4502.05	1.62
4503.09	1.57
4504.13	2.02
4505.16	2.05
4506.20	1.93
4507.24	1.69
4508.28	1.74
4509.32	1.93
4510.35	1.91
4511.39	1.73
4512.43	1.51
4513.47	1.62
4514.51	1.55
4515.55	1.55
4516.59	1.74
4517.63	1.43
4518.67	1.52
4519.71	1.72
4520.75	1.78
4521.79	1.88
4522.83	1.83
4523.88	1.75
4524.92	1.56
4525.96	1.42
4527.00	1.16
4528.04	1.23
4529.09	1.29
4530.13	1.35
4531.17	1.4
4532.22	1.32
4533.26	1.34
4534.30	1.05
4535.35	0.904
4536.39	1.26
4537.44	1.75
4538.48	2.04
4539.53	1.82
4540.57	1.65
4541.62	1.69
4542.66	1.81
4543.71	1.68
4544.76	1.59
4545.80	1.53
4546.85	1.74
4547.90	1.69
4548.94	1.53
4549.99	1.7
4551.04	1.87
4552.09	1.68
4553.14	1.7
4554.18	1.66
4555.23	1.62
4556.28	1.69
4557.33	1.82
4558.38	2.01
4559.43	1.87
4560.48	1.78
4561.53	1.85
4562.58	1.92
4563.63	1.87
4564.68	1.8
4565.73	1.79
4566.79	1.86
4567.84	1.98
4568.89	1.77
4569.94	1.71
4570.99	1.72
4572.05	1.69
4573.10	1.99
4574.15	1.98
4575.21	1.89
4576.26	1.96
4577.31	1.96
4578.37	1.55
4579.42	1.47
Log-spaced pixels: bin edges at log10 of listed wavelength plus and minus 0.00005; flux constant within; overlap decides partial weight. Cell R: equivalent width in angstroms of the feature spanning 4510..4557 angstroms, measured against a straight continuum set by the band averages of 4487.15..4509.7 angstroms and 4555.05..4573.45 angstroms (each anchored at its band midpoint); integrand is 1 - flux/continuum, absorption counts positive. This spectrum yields 4.2 angstroms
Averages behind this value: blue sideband 1.65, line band 1.58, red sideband 1.82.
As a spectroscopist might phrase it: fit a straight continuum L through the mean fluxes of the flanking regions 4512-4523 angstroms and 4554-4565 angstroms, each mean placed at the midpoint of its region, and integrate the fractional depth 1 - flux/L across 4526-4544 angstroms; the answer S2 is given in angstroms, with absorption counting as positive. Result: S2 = 2.8 angstroms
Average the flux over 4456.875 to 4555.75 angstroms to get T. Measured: 1.58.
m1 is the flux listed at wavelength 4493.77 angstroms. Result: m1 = 1.52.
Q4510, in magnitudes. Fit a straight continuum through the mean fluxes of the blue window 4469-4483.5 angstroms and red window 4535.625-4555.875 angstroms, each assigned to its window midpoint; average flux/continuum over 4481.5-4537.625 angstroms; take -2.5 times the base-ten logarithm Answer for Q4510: 0.05 mag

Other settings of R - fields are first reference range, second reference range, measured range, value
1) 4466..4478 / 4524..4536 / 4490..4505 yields -1.5 angstroms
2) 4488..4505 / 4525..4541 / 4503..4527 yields -3.4 angstroms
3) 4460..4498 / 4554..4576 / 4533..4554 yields 1.8 angstroms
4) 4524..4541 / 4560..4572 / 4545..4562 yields -0.6 angstroms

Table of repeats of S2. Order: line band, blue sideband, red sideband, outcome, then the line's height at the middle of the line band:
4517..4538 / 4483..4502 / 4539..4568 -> 3.0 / 1.69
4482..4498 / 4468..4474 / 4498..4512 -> 1.0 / 1.7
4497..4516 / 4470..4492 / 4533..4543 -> -1.5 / 1.6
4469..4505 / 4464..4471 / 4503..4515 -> -0.8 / 1.6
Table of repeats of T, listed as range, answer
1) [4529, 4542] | 1.45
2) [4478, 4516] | 1.66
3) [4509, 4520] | 1.65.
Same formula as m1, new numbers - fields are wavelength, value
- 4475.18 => 1.62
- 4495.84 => 1.45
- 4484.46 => 1.96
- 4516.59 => 1.74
